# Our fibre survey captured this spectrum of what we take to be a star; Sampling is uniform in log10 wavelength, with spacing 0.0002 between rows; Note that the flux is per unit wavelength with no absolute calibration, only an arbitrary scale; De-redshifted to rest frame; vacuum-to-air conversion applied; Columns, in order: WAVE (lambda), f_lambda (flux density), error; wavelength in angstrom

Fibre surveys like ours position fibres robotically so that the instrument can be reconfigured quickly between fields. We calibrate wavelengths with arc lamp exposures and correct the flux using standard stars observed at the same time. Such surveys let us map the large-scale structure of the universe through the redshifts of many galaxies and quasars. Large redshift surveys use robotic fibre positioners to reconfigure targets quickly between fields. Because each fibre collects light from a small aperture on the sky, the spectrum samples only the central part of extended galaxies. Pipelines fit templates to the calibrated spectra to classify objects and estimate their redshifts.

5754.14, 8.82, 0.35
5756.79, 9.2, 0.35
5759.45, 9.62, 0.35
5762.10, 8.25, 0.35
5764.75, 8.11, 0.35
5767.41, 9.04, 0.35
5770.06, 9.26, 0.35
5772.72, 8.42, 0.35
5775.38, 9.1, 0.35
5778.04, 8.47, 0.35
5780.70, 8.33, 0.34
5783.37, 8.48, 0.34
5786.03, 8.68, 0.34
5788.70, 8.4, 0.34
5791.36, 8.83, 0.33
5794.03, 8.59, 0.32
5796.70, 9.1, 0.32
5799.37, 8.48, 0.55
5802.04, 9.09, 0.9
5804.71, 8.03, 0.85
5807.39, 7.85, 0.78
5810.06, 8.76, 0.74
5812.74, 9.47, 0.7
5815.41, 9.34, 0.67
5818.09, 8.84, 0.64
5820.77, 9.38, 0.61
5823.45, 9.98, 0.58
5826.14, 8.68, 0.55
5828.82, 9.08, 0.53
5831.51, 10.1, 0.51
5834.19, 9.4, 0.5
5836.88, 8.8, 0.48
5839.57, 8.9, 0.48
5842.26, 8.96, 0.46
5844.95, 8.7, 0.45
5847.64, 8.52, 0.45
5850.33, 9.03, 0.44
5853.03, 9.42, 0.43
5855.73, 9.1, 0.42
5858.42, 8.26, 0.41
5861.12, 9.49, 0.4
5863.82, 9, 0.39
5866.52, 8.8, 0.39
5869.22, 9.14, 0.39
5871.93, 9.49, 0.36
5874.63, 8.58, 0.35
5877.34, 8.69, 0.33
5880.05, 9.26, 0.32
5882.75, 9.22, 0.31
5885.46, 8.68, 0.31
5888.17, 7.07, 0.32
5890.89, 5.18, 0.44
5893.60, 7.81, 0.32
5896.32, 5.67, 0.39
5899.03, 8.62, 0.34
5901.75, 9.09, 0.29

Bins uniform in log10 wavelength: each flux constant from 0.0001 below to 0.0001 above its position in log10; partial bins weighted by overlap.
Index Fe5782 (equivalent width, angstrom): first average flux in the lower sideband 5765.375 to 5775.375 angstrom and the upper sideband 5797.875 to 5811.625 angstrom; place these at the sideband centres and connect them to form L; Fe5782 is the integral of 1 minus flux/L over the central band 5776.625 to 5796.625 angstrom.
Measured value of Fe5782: 0.2 angstrom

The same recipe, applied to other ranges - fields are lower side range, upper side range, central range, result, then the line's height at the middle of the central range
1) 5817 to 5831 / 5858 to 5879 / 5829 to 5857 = 0.10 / 9.13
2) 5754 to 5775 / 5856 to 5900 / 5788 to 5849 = -2.35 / 8.6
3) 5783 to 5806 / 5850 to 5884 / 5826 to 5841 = -0.58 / 8.85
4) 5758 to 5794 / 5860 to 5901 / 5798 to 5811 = 0.23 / 8.59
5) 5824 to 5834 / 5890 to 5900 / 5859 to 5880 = -3.27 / 7.8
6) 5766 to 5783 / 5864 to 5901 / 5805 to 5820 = -0.45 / 8.56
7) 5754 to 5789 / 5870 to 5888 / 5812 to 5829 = -0.90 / 8.79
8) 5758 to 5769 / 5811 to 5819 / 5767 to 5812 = 1.75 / 9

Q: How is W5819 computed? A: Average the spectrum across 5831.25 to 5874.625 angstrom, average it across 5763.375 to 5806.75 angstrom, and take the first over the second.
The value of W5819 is 1.05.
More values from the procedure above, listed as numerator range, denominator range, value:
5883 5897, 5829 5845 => 0.78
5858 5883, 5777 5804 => 1.04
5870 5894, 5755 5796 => 0.95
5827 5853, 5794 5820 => 1.03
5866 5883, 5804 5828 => 1.01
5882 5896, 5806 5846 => 0.81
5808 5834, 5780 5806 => 1.08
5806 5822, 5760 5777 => 1.02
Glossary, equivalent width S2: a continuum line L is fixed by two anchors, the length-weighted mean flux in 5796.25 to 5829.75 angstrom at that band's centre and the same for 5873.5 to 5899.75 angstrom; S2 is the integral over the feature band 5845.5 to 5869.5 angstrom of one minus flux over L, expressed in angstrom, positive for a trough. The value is -2.0 angstrom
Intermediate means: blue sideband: 8.92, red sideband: 7.85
